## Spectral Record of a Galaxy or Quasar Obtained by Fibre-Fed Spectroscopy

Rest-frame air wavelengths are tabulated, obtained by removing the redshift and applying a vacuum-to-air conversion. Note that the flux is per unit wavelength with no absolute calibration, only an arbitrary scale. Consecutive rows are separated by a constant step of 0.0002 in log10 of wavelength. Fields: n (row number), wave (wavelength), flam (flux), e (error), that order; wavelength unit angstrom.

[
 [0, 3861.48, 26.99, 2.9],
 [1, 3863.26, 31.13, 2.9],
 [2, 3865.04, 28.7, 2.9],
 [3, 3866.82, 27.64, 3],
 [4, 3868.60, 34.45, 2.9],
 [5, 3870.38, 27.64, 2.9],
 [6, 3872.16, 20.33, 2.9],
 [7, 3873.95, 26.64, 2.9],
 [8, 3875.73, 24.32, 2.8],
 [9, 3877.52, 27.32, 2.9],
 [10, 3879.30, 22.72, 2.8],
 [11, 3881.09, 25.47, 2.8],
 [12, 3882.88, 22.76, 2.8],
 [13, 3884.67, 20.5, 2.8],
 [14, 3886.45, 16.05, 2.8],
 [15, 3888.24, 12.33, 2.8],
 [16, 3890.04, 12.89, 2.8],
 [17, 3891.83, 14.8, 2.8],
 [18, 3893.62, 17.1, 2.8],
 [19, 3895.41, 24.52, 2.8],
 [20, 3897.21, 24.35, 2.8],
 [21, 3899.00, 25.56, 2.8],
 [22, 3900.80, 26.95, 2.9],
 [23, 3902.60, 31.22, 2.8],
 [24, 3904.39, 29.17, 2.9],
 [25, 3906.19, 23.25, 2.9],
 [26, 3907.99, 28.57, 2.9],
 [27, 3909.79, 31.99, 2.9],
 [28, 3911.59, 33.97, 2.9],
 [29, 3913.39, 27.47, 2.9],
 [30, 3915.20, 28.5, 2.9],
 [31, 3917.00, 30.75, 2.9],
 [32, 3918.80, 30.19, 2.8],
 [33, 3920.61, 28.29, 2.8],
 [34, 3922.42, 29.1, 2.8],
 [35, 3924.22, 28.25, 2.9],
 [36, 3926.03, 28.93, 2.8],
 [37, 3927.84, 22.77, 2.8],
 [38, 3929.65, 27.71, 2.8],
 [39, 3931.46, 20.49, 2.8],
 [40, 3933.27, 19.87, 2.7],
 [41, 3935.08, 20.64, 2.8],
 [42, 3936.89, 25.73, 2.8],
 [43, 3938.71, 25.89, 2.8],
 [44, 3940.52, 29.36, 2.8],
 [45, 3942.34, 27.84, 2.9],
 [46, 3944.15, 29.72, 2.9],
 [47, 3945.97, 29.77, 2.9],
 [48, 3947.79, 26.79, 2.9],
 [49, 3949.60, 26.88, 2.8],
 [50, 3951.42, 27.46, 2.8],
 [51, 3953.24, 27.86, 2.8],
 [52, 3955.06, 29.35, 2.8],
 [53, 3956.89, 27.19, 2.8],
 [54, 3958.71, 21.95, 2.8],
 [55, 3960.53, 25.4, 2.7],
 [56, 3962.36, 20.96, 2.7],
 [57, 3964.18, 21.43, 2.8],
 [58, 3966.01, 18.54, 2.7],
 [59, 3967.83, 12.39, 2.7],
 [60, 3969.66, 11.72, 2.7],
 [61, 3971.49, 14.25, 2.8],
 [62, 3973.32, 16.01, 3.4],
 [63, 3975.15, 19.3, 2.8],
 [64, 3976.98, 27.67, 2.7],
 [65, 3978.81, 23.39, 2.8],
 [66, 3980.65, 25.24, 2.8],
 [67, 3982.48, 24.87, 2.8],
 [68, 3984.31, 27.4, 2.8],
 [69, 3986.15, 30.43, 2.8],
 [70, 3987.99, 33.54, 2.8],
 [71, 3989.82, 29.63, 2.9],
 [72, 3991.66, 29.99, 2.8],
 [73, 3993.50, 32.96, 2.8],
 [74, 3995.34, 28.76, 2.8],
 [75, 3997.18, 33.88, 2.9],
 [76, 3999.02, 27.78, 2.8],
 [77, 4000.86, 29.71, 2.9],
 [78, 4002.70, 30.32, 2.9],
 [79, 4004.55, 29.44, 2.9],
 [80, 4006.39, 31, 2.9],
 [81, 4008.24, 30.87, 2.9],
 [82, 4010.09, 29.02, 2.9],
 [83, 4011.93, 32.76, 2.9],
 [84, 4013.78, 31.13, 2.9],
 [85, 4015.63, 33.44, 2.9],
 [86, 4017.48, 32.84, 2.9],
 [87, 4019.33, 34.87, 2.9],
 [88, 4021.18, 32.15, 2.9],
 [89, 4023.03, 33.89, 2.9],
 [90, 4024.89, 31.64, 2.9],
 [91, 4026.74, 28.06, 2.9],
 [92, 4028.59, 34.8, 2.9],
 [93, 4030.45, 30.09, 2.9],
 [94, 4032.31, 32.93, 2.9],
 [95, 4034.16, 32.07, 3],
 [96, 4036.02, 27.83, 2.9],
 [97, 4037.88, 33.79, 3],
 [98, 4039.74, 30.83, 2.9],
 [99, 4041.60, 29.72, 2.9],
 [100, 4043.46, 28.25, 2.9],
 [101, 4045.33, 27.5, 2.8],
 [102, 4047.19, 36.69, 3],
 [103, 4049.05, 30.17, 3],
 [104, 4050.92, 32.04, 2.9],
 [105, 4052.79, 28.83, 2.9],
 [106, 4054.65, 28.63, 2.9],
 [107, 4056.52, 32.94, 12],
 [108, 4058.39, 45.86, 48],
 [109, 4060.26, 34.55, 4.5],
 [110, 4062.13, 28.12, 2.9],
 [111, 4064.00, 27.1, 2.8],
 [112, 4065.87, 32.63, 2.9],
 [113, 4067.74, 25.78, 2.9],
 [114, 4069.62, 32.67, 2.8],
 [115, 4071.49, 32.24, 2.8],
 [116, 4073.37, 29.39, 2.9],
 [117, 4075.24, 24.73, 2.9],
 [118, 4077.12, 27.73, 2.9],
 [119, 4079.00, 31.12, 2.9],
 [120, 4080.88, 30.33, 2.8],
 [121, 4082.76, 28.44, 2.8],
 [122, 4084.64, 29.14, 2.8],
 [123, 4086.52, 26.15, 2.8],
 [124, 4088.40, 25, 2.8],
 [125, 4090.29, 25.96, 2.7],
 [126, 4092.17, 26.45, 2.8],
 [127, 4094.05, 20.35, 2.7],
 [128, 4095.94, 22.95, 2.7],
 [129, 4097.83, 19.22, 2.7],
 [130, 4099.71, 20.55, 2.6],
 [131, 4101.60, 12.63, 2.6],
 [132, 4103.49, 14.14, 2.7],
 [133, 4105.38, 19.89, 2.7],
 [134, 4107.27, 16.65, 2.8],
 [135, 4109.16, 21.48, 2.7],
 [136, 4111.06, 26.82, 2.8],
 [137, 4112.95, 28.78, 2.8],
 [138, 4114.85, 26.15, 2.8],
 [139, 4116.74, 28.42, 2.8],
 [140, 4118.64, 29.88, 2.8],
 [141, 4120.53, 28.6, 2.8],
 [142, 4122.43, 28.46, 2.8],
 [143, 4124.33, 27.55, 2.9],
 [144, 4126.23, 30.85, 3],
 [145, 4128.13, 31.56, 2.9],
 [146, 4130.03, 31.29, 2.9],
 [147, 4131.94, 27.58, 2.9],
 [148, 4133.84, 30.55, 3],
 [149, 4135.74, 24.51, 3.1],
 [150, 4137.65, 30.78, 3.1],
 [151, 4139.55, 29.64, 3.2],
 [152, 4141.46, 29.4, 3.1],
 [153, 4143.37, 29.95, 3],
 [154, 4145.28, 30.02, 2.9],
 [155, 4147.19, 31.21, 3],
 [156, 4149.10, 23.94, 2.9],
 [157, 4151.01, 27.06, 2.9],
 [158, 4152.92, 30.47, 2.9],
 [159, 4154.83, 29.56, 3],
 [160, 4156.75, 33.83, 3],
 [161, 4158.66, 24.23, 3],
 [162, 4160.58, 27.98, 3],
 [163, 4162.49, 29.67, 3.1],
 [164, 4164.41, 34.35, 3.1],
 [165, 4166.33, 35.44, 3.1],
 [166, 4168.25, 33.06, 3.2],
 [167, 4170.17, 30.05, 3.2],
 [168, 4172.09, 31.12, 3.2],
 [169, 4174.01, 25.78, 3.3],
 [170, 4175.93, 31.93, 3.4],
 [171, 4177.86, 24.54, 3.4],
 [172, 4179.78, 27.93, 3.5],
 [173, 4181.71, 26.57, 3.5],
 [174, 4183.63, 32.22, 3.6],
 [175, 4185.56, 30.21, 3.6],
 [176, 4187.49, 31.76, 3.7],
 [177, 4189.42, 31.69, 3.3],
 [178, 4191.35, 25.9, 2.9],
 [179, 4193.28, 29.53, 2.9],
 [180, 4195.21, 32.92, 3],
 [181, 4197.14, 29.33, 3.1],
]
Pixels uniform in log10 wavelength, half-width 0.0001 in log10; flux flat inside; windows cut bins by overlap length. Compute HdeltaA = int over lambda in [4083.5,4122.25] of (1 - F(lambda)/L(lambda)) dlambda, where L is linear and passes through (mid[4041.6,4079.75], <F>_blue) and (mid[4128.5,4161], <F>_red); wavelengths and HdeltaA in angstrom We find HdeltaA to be 8.2 angstrom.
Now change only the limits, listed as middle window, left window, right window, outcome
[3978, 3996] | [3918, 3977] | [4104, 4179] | -2.6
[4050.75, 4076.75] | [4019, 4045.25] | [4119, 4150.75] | -0.3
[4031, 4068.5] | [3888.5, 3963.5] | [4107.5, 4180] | -5.0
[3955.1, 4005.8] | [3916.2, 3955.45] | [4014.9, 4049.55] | 7.2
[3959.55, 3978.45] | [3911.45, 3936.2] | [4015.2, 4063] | 6.5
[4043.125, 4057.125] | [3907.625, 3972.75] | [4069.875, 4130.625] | -2.7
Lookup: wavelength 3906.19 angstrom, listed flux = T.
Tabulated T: 23.25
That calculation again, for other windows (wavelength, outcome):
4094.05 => 20.35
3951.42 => 27.46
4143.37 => 29.95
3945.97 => 29.77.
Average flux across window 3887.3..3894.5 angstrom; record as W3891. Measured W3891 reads 14.3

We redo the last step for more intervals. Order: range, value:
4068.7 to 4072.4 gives 32.5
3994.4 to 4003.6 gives 30.1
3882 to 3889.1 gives 17.9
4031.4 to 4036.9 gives 31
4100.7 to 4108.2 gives 15.8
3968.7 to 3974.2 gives 14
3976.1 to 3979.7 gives 25.5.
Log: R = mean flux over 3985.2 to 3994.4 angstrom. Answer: 31.3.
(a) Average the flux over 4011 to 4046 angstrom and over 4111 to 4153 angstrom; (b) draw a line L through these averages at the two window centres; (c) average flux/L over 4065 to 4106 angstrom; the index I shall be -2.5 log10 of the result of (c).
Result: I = 0.19 mag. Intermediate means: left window 31.5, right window 28.9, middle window 25.4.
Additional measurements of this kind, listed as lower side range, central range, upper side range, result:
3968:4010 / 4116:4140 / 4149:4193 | -0.01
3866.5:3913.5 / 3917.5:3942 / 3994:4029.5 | 0.02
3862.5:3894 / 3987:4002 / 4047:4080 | -0.10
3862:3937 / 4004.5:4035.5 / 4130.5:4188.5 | -0.17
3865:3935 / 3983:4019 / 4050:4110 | -0.18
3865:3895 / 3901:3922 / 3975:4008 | -0.21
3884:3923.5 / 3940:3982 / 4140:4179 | 0.11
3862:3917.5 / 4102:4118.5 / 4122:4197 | 0.25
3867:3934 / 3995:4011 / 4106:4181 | -0.13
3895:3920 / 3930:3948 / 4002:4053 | 0.14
